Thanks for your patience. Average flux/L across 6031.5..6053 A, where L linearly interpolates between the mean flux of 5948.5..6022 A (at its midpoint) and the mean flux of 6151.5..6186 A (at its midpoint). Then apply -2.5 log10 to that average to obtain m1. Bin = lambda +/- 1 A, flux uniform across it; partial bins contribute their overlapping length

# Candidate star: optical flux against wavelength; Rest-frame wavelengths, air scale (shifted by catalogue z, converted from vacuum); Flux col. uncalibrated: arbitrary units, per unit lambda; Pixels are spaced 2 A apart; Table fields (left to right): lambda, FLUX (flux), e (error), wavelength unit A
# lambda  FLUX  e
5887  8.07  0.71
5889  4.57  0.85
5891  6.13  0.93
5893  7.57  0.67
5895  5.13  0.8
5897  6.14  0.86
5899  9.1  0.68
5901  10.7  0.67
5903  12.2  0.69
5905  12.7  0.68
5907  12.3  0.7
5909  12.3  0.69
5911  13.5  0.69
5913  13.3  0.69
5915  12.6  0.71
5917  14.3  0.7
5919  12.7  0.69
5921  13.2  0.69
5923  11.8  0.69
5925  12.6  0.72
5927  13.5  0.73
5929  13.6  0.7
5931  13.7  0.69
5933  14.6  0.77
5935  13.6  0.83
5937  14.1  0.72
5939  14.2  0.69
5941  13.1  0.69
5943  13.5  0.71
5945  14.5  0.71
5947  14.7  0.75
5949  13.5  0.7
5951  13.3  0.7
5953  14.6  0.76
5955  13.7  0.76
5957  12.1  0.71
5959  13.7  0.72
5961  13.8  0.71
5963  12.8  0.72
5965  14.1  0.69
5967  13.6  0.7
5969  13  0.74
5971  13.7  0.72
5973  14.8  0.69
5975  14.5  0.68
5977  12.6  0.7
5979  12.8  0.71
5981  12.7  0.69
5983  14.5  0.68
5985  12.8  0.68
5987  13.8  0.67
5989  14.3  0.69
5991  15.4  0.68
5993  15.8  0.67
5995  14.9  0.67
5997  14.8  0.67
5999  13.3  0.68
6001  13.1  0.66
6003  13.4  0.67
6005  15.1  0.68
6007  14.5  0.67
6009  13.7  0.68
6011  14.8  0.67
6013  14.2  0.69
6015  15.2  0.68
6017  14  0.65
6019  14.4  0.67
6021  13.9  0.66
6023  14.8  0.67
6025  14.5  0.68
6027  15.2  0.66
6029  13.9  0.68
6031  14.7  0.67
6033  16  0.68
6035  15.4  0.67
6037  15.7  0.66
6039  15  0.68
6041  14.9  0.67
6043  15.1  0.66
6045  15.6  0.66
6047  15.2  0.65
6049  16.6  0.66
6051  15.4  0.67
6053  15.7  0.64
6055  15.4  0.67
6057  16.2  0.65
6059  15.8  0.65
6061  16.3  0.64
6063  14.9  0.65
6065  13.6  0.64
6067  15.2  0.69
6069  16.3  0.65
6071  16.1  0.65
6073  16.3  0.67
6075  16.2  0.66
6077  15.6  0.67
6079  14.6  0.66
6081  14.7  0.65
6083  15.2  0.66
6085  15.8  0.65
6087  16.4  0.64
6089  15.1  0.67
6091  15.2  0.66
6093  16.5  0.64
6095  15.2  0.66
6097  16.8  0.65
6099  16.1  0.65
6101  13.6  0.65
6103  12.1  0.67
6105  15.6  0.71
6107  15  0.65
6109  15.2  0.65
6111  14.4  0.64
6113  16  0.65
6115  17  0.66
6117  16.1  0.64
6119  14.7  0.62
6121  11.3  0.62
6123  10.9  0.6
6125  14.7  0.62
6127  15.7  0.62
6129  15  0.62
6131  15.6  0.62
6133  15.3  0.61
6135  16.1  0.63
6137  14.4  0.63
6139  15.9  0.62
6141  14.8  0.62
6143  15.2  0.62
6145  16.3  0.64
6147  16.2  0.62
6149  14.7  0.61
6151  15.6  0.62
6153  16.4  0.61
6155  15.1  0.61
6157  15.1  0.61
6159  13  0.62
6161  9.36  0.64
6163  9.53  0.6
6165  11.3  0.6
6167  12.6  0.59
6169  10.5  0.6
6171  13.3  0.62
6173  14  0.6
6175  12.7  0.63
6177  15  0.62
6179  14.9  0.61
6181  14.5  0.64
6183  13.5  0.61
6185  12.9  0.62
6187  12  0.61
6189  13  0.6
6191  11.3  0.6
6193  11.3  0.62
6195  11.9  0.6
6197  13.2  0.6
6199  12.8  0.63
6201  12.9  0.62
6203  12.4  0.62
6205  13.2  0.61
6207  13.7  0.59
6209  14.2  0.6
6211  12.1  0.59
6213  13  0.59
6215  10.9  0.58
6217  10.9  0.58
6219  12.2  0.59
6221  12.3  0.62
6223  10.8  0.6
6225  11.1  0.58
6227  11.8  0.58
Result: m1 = -0.133 mag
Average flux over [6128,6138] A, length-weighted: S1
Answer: 15.3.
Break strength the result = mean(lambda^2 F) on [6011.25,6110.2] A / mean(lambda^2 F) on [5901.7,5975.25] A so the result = 1.2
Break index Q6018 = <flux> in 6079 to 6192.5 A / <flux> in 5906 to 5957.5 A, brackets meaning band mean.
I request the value 1.07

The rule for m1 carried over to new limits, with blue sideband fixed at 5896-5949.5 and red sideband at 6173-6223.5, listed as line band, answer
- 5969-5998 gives -0.102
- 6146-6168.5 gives -0.059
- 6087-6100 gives -0.235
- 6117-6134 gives -0.121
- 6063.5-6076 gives -0.216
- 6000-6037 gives -0.138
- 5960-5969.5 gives -0.056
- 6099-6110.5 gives -0.135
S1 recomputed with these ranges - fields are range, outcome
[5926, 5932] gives 13.6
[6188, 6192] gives 12.2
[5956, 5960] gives 12.9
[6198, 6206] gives 12.8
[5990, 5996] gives 15.4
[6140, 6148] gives 15.6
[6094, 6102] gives 15.4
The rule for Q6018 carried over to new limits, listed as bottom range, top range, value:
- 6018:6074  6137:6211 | 0.88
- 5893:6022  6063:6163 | 1.13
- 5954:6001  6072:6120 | 1.12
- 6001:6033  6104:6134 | 1.03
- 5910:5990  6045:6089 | 1.15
